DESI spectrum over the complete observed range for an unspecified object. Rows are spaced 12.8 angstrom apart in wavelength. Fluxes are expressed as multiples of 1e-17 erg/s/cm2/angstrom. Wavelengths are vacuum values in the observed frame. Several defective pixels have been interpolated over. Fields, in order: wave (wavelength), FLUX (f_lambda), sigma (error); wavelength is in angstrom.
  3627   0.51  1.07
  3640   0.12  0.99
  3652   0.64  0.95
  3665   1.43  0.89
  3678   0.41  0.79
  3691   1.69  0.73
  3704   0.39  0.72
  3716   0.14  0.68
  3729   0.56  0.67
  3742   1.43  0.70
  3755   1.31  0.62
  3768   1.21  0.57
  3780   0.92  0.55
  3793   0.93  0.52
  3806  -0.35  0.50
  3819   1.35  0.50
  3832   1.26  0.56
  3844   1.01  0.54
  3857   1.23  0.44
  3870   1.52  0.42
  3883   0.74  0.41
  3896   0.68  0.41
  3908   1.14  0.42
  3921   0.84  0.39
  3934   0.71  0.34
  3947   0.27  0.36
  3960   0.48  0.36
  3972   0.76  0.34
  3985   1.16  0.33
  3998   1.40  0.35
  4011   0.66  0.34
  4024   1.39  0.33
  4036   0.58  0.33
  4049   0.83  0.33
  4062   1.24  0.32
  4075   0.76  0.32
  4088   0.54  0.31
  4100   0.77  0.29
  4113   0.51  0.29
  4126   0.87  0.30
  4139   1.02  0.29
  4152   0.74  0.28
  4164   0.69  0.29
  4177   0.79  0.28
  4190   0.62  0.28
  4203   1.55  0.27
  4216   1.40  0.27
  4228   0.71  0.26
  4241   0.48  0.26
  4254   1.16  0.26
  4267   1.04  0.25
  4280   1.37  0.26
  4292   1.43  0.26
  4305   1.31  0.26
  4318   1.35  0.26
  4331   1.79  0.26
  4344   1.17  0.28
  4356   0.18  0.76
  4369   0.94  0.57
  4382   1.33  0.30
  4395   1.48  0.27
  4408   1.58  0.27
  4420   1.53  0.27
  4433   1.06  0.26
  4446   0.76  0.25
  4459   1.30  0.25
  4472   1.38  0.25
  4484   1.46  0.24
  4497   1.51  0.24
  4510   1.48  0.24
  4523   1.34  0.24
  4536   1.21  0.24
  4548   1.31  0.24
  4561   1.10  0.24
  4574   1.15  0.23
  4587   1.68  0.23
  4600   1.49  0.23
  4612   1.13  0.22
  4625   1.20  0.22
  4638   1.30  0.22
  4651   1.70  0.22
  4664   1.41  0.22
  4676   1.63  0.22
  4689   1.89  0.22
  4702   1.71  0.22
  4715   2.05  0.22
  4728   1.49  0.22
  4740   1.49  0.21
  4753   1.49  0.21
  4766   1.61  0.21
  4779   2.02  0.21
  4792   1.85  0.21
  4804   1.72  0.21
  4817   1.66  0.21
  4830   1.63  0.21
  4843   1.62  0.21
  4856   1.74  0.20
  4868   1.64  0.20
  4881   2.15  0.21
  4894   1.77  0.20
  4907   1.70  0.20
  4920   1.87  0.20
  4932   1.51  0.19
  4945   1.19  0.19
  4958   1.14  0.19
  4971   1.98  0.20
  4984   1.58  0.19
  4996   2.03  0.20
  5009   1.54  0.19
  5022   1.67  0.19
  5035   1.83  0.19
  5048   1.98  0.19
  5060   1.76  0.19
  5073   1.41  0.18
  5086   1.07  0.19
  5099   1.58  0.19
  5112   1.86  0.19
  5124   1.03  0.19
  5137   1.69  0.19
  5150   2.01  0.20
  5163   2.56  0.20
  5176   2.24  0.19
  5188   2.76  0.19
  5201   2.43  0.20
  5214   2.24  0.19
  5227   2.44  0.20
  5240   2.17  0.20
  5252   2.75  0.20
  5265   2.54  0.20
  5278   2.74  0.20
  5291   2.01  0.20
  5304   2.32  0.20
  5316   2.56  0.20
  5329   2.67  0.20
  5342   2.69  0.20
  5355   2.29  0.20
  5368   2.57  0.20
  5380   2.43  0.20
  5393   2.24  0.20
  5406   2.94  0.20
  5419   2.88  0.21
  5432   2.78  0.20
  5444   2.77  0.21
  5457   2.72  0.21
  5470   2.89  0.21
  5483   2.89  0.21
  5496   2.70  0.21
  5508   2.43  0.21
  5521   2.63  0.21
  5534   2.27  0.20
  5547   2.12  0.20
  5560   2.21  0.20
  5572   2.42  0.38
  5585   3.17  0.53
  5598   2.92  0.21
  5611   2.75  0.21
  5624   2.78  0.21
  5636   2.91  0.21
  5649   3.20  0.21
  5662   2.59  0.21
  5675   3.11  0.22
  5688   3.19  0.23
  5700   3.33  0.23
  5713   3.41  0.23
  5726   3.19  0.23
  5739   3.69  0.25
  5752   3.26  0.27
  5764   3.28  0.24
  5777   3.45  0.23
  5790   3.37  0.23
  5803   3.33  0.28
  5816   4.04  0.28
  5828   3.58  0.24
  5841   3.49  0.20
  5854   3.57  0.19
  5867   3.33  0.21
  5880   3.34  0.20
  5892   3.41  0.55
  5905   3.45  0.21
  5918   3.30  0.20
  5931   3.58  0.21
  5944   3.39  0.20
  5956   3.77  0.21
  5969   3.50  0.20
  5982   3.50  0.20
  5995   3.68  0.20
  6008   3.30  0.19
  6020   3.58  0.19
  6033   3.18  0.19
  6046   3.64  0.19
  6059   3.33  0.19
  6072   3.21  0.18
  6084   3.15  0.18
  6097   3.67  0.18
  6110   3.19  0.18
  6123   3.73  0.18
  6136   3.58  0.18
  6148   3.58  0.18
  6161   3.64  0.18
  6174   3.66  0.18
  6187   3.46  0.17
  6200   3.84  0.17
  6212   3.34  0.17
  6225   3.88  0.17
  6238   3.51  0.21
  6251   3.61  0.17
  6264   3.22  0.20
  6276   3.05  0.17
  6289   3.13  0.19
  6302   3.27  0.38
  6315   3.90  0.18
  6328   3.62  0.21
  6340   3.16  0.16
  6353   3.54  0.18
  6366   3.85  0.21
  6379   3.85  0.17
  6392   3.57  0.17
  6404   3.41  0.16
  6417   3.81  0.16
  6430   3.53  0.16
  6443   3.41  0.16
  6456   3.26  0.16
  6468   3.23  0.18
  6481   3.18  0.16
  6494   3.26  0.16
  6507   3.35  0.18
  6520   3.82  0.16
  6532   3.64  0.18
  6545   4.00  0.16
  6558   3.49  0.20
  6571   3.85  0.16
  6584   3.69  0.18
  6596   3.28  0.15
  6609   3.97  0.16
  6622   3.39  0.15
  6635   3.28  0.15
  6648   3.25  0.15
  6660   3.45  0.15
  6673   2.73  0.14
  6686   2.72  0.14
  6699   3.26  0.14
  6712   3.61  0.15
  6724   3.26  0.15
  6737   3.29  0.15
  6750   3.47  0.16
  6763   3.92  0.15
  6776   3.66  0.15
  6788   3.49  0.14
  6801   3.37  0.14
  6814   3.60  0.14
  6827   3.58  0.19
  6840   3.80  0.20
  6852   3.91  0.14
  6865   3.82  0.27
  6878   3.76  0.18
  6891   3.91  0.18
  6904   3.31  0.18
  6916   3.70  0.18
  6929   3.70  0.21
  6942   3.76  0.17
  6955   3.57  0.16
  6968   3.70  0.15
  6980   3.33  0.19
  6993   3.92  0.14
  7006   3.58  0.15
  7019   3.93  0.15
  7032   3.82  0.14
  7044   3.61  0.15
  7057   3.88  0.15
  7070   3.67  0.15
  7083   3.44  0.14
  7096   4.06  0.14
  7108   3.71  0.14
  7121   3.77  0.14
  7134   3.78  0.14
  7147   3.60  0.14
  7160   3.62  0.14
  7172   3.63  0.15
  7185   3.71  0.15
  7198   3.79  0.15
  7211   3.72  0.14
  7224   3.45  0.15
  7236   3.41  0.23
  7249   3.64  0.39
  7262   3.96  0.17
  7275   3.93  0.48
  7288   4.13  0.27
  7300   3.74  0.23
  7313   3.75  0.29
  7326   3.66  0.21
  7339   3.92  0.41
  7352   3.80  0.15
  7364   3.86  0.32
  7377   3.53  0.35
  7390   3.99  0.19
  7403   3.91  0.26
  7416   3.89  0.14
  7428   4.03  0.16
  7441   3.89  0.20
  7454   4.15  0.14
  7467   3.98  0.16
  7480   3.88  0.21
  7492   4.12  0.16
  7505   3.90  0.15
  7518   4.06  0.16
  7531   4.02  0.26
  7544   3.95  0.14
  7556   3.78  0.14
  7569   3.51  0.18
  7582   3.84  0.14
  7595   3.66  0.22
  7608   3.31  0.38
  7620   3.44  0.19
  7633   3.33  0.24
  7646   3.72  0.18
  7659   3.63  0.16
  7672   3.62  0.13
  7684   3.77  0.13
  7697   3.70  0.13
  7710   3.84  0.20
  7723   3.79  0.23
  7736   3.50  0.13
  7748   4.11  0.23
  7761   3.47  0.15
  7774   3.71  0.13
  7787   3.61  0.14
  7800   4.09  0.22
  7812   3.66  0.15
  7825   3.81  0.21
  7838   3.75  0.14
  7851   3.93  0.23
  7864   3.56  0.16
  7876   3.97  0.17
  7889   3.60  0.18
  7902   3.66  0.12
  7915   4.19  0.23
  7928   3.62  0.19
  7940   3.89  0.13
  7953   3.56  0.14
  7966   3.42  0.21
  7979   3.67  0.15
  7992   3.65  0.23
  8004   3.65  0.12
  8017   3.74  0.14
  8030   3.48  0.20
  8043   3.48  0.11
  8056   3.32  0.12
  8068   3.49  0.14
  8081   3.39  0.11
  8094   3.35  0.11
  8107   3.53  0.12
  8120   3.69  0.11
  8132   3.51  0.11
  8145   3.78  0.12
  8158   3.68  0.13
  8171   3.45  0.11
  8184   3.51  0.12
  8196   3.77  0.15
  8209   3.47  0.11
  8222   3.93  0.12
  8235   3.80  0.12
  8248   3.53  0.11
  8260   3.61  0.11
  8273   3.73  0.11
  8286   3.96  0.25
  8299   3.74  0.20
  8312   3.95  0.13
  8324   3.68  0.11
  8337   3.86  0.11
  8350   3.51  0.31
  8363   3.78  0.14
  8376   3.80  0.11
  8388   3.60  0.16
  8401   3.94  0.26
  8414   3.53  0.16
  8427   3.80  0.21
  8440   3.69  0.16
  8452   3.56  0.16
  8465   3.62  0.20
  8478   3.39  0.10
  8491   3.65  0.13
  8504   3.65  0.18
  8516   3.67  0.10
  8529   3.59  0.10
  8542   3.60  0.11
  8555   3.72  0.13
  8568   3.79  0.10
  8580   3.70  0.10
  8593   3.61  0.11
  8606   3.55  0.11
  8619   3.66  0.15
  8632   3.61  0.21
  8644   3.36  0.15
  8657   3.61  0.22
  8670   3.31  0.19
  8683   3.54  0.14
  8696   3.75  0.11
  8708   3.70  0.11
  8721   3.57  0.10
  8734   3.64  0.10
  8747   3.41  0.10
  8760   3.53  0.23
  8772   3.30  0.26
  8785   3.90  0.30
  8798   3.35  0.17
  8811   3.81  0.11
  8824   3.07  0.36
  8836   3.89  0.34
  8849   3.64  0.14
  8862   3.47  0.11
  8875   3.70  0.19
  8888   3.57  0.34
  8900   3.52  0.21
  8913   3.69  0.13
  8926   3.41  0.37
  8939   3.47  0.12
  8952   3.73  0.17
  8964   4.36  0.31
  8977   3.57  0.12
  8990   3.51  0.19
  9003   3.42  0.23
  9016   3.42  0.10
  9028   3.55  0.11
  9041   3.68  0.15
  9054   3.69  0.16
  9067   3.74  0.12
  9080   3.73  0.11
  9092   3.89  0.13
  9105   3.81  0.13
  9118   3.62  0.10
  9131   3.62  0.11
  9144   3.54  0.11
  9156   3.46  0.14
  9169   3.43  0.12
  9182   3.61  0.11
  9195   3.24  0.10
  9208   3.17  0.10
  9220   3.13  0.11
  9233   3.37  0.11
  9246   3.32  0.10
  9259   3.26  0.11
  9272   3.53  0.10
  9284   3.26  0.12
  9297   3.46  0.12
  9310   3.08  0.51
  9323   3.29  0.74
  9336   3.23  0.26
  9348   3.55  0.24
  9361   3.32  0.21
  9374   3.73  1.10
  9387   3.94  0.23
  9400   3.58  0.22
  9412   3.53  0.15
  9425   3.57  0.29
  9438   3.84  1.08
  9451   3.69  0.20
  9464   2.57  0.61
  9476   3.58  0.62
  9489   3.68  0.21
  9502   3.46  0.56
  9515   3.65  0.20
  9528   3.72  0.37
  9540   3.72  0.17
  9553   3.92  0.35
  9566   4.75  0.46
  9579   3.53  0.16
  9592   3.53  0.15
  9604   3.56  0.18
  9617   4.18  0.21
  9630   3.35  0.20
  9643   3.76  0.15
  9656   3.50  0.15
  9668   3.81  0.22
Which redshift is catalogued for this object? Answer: 0.291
